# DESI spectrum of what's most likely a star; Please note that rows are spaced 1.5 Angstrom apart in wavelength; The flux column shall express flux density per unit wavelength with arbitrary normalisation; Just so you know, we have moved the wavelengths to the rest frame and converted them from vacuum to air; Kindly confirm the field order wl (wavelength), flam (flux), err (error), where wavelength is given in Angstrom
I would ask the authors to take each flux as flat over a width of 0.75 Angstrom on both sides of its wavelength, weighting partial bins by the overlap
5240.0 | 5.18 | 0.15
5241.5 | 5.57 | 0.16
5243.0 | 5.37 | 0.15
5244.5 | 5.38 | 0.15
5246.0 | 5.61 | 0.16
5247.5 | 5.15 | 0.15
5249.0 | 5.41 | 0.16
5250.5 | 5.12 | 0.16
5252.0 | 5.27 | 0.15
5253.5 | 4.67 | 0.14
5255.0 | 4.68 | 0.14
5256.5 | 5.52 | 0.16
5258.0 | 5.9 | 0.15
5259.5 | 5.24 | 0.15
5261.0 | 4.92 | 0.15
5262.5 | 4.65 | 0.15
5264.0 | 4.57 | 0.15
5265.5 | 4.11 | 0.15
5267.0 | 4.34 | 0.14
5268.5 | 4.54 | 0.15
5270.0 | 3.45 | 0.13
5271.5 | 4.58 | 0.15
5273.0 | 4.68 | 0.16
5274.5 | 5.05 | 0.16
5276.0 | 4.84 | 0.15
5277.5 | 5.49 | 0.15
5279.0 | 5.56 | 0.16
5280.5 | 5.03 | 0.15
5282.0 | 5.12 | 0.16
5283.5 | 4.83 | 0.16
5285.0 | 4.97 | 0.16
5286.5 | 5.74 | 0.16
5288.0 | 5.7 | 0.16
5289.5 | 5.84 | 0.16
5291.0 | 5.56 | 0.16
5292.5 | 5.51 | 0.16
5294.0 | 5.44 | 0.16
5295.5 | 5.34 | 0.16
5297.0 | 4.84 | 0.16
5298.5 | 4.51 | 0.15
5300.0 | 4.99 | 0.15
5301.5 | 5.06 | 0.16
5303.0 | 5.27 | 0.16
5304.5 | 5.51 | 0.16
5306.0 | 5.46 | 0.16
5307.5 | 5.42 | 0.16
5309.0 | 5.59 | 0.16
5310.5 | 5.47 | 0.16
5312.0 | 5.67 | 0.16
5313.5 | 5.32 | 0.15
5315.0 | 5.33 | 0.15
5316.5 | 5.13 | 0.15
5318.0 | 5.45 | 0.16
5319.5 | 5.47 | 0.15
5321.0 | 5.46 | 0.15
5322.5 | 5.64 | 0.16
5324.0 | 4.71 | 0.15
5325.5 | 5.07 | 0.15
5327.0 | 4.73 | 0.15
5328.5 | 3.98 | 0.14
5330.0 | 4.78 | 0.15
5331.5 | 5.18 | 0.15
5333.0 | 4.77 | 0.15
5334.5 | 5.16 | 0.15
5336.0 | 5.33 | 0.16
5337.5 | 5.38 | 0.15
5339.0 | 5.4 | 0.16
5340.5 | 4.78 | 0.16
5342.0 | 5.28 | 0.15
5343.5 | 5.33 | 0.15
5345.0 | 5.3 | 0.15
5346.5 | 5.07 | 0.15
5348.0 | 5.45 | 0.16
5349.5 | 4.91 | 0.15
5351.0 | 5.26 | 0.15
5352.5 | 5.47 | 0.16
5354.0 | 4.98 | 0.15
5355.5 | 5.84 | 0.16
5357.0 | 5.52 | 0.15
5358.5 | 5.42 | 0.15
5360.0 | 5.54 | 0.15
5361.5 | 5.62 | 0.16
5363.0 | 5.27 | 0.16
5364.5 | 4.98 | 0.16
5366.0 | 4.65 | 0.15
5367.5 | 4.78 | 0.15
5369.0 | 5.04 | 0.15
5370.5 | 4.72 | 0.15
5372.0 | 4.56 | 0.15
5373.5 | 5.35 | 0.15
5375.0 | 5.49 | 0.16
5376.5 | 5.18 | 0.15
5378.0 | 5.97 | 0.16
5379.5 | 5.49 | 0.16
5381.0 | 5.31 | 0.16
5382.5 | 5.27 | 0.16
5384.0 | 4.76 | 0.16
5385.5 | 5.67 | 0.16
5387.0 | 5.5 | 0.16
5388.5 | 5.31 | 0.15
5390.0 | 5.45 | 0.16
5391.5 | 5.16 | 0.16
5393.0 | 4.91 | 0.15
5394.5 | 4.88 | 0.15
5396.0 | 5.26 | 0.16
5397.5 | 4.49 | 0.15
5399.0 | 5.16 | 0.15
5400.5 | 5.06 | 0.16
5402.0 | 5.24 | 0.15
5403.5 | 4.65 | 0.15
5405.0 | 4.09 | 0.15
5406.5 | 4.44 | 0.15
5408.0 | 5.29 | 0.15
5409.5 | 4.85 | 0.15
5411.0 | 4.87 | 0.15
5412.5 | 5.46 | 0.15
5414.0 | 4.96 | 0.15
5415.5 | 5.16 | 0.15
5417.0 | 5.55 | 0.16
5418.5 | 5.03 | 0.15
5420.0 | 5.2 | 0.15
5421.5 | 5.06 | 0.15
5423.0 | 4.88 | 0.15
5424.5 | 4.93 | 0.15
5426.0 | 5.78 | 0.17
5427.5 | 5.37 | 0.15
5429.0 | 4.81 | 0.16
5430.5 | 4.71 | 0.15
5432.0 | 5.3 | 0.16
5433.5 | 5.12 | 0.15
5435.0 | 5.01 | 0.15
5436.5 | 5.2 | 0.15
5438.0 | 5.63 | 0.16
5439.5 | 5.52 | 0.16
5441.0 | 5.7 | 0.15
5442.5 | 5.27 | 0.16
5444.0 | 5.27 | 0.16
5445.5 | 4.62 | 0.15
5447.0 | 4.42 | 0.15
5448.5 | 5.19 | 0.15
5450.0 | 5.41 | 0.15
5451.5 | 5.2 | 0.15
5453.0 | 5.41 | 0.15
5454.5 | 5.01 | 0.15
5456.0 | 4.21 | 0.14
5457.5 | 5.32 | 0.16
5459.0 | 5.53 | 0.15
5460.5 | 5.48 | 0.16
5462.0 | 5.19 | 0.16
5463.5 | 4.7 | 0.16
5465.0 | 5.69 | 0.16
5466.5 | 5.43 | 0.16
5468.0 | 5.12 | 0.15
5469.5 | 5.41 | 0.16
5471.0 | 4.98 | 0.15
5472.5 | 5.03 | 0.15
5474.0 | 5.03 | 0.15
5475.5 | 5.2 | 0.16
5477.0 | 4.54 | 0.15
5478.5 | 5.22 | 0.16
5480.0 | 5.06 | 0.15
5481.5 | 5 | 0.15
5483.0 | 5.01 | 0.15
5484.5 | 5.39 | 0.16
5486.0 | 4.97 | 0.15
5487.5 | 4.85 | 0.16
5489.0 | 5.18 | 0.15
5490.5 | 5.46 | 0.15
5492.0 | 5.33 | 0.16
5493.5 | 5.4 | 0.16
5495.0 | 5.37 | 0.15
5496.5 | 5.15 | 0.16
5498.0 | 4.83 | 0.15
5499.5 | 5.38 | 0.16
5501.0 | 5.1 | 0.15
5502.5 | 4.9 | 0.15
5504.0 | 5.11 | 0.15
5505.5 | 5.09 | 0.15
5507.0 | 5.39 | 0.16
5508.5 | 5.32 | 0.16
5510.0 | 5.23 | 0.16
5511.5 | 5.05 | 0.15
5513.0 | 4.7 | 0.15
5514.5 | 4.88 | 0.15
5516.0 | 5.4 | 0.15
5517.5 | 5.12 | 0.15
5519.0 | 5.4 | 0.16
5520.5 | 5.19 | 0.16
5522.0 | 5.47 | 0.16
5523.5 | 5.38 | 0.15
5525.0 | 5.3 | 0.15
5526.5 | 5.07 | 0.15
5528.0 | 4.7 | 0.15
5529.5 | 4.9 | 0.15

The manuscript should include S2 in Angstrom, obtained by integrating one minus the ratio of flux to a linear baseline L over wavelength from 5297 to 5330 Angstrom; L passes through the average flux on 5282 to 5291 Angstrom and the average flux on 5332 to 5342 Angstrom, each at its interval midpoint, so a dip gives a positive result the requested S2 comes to 0.5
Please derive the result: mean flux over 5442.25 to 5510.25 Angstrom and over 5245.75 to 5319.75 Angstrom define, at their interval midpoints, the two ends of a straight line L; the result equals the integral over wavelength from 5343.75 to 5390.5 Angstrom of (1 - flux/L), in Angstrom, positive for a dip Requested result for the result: -1.2 Angstrom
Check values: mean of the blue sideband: 5.13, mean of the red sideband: 5.14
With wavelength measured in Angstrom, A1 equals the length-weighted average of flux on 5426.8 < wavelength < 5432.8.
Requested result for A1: 5.05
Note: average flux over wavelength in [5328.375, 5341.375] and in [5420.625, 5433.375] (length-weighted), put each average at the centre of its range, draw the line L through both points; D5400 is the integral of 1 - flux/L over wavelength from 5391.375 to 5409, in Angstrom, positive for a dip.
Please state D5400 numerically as 0.72 Angstrom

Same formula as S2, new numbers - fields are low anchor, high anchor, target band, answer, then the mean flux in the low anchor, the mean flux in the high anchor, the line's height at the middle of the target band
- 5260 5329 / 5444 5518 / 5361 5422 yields 0.1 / 5.09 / 5.12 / 5.11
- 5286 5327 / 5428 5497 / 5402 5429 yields 0.9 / 5.34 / 5.15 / 5.21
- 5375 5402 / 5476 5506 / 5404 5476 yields 0.7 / 5.23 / 5.12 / 5.18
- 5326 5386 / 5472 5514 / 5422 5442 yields -0.3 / 5.17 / 5.12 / 5.14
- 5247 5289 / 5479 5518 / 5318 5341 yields -0.2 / 4.97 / 5.14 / 5.02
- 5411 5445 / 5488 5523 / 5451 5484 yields 0.5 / 5.21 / 5.19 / 5.2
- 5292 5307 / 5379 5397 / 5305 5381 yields -0.2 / 5.19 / 5.23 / 5.21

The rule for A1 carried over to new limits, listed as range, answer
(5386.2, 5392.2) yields 5.36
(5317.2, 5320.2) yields 5.45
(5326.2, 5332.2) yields 4.67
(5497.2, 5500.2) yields 5.1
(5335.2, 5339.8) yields 5.36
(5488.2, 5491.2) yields 5.31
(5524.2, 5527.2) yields 5.19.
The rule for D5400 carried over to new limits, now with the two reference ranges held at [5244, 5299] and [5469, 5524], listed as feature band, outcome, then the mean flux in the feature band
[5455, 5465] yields 0.0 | 5.12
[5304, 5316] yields -0.9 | 5.46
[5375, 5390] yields -0.9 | 5.39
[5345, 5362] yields -0.9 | 5.36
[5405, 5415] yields 0.4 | 4.92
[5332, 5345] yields -0.3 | 5.19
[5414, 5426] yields -0.1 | 5.15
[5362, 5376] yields 0.3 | 5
